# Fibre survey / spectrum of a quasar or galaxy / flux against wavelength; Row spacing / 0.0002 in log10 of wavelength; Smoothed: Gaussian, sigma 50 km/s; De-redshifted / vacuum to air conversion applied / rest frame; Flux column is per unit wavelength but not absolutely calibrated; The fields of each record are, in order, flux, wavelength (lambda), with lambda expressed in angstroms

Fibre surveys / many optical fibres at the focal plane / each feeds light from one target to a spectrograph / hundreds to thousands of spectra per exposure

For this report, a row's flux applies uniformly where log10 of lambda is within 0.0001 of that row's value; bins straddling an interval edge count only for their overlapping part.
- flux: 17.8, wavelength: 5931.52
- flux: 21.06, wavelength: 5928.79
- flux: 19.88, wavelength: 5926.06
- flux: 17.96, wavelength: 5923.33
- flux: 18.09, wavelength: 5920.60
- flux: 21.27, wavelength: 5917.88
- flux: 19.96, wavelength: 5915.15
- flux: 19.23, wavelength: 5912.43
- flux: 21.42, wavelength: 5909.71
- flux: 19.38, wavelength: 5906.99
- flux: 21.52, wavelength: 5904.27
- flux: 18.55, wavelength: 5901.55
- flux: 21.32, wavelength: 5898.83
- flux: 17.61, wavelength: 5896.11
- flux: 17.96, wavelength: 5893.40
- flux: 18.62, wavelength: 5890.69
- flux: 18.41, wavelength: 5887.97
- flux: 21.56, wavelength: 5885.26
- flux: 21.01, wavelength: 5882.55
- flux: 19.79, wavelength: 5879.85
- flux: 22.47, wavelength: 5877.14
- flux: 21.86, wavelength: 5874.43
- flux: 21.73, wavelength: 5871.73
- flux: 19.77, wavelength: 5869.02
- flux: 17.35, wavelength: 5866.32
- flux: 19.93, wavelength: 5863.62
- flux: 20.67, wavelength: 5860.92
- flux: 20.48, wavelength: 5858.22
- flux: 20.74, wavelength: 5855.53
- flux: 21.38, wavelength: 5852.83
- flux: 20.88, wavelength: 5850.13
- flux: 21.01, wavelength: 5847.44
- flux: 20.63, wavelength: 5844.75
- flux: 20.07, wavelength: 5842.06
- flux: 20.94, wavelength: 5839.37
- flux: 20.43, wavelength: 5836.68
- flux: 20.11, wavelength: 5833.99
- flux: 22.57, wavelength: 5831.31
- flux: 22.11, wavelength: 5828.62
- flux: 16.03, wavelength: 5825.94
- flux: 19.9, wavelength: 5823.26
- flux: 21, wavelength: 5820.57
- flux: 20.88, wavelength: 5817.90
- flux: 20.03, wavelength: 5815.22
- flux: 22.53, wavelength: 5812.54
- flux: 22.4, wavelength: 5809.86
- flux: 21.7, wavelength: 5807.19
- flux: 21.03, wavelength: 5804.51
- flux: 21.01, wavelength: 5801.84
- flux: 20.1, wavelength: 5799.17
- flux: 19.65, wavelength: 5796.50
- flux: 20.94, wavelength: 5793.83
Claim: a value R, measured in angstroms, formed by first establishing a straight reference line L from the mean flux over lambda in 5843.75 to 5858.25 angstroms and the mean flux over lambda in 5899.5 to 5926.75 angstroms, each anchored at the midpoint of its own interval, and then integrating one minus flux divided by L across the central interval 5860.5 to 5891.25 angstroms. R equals 0.2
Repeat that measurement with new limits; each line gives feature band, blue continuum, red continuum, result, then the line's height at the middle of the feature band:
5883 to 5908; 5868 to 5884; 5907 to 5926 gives 1.1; 20.4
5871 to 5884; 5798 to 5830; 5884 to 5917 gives -0.9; 19.9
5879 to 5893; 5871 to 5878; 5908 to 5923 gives 1.1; 21.4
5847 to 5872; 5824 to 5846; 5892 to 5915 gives -0.3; 20.1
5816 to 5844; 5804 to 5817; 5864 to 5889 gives 1.1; 21.2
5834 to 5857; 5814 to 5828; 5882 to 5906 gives -1.2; 19.7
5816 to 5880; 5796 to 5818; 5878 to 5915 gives -0.2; 20.5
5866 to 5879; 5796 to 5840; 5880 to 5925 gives -0.5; 20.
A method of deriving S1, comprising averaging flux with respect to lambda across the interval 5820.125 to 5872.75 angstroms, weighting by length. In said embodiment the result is 20.4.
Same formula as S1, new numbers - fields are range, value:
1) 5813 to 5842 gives 20.4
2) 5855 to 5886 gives 20.6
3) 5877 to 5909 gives 19.8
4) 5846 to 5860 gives 20.9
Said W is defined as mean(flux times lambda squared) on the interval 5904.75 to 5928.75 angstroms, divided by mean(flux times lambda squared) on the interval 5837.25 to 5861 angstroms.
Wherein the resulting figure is 1.0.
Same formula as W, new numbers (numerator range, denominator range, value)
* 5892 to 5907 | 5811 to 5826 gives 0.98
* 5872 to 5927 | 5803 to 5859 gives 0.98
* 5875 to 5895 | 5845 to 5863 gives 0.97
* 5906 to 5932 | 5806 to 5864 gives 0.98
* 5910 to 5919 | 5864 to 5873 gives 1.05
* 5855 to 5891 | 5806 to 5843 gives 1.00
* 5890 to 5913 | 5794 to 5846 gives 0.97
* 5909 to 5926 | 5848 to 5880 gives 0.97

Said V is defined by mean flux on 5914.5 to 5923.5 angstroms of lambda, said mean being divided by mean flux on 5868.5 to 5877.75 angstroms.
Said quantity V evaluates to 0.90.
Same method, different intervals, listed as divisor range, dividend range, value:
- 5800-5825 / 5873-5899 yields 0.95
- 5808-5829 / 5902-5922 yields 0.97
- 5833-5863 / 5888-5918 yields 0.95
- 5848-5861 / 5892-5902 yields 0.91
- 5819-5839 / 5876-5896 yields 0.97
